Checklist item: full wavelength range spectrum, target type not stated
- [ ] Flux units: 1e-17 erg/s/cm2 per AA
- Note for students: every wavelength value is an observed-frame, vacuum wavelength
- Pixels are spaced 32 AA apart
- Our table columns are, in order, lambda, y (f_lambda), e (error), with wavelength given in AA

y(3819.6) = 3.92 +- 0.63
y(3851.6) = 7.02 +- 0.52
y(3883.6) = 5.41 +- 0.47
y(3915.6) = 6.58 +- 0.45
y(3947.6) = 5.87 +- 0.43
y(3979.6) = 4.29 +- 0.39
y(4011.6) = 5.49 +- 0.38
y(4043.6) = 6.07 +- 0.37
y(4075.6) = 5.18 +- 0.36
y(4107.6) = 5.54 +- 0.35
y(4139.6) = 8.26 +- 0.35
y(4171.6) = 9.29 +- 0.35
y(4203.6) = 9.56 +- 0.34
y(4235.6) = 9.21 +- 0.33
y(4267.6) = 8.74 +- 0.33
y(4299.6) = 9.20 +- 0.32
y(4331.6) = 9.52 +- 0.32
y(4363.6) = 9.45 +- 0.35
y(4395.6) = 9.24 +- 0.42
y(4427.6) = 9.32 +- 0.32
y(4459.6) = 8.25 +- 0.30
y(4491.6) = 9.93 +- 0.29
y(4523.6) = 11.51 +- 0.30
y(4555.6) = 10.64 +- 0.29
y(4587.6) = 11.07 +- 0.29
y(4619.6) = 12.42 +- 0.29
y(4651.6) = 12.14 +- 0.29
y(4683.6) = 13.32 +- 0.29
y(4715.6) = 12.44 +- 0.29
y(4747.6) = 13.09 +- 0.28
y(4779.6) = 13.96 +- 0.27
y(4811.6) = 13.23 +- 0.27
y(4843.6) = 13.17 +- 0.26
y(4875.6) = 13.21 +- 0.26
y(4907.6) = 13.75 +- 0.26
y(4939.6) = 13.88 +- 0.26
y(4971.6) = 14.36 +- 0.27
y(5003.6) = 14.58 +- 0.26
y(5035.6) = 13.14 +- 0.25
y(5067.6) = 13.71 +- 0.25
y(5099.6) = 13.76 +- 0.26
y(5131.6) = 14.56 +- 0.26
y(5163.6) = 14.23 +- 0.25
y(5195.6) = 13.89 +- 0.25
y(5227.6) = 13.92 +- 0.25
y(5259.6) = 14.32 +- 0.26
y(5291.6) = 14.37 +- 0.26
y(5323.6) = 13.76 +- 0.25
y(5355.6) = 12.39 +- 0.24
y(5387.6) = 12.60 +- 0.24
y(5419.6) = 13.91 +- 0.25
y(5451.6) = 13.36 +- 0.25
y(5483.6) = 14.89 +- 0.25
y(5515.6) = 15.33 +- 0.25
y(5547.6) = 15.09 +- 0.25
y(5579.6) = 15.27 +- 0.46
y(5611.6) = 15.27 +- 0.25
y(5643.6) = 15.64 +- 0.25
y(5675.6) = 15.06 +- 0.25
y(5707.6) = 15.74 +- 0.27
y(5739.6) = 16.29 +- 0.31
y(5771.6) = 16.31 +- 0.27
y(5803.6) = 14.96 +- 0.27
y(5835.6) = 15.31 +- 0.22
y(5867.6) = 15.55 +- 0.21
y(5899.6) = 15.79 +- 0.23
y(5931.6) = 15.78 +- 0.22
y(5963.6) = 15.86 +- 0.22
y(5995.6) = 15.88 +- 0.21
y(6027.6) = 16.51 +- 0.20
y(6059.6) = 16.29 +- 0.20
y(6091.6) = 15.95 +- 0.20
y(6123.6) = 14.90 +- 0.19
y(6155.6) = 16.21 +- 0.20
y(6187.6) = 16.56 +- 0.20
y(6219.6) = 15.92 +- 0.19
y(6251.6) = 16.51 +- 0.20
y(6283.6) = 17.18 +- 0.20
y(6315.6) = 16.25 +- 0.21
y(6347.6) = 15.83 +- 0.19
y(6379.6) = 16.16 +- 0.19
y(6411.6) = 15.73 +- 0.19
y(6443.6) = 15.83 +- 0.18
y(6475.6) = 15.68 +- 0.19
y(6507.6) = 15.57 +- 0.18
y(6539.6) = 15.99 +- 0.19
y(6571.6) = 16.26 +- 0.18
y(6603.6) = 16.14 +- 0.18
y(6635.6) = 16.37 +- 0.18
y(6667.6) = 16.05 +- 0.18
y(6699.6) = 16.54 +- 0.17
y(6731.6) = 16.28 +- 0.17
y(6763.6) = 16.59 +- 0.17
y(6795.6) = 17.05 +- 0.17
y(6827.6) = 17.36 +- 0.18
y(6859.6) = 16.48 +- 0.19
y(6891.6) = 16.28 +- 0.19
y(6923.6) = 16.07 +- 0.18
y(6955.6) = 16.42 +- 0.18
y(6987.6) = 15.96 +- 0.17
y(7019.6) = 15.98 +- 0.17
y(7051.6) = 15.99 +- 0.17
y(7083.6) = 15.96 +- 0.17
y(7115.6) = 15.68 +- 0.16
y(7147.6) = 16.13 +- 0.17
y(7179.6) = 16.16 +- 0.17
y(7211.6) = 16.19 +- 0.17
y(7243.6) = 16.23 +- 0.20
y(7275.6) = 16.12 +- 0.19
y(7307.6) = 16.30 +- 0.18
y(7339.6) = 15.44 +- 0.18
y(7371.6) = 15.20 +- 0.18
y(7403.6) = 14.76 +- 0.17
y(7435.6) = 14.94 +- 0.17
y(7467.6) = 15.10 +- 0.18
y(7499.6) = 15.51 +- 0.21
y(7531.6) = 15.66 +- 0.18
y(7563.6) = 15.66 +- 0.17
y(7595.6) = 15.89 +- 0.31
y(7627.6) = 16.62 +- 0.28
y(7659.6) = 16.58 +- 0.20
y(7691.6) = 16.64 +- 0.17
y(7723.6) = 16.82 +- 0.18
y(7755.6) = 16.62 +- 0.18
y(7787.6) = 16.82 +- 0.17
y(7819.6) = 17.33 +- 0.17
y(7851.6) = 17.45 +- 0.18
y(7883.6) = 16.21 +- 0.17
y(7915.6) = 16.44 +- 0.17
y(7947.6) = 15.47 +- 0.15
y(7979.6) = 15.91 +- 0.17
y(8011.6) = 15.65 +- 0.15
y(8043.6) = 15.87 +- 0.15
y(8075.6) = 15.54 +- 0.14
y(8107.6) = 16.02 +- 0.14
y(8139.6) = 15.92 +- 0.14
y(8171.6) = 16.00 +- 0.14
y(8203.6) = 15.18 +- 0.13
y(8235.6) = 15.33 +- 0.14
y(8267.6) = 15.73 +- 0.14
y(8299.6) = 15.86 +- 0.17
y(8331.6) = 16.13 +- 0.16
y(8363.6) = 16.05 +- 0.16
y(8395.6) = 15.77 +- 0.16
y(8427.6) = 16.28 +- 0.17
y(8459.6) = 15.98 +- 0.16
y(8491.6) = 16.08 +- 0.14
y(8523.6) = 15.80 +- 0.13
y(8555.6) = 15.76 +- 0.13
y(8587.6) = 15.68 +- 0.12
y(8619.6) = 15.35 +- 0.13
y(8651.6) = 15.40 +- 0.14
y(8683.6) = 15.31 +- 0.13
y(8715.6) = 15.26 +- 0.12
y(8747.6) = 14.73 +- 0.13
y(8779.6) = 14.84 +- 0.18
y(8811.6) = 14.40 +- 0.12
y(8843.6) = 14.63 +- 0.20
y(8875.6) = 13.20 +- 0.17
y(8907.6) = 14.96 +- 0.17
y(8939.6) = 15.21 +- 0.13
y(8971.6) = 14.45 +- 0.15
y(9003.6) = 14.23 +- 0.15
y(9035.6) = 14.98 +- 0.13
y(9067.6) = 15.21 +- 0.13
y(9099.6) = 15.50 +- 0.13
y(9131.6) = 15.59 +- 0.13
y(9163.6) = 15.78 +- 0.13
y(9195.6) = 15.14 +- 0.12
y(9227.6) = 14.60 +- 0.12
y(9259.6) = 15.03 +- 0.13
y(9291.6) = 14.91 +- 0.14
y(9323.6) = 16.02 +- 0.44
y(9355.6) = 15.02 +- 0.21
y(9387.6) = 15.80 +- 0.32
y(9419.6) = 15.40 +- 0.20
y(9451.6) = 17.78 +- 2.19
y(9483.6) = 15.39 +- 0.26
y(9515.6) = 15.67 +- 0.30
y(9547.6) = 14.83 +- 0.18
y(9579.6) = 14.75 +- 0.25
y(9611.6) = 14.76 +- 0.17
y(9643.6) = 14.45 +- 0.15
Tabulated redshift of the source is 0.04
